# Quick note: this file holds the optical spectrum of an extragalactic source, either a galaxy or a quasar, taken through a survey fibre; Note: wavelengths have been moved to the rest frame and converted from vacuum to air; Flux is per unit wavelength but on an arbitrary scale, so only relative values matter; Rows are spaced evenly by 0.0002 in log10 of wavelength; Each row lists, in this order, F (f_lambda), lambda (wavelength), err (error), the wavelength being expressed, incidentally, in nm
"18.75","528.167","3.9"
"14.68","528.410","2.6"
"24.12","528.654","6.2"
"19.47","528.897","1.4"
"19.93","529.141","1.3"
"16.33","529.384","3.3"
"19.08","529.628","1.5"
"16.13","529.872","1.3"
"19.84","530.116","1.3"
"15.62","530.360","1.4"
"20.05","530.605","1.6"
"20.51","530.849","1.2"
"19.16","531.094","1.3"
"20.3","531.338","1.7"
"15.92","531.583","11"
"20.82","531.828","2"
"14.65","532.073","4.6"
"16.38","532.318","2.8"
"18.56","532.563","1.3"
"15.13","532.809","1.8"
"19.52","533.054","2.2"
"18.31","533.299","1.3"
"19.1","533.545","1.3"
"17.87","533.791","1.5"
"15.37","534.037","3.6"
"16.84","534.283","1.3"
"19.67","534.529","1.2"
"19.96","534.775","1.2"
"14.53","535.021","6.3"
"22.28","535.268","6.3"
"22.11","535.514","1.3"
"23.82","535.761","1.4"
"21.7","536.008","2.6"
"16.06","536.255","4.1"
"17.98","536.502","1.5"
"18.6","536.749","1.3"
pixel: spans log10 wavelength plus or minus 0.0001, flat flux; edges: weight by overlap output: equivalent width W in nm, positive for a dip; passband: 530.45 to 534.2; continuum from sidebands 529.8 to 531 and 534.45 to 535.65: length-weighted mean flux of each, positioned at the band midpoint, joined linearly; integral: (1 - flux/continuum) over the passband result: 0.19 nm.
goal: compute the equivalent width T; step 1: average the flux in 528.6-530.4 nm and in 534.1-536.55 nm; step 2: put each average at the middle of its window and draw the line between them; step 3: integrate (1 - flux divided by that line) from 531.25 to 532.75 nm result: 0.11 nm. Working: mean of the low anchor 18.8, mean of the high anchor 19.4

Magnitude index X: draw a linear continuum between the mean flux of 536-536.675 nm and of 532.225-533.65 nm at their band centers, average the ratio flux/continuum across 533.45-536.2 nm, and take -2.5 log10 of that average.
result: -0.08 mag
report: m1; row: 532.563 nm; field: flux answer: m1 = 18.56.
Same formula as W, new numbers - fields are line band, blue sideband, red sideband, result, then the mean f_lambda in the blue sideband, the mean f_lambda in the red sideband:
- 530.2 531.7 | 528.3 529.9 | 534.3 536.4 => 0.03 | 18.7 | 19.8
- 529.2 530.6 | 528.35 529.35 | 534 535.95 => 0.13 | 19.6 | 19.6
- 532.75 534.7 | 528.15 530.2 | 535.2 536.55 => 0.21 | 18.7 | 20.7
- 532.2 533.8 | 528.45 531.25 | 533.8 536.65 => 0.10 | 19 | 19.1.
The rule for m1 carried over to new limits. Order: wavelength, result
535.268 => 22.28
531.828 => 20.82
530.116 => 19.84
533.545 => 19.1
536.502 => 17.98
